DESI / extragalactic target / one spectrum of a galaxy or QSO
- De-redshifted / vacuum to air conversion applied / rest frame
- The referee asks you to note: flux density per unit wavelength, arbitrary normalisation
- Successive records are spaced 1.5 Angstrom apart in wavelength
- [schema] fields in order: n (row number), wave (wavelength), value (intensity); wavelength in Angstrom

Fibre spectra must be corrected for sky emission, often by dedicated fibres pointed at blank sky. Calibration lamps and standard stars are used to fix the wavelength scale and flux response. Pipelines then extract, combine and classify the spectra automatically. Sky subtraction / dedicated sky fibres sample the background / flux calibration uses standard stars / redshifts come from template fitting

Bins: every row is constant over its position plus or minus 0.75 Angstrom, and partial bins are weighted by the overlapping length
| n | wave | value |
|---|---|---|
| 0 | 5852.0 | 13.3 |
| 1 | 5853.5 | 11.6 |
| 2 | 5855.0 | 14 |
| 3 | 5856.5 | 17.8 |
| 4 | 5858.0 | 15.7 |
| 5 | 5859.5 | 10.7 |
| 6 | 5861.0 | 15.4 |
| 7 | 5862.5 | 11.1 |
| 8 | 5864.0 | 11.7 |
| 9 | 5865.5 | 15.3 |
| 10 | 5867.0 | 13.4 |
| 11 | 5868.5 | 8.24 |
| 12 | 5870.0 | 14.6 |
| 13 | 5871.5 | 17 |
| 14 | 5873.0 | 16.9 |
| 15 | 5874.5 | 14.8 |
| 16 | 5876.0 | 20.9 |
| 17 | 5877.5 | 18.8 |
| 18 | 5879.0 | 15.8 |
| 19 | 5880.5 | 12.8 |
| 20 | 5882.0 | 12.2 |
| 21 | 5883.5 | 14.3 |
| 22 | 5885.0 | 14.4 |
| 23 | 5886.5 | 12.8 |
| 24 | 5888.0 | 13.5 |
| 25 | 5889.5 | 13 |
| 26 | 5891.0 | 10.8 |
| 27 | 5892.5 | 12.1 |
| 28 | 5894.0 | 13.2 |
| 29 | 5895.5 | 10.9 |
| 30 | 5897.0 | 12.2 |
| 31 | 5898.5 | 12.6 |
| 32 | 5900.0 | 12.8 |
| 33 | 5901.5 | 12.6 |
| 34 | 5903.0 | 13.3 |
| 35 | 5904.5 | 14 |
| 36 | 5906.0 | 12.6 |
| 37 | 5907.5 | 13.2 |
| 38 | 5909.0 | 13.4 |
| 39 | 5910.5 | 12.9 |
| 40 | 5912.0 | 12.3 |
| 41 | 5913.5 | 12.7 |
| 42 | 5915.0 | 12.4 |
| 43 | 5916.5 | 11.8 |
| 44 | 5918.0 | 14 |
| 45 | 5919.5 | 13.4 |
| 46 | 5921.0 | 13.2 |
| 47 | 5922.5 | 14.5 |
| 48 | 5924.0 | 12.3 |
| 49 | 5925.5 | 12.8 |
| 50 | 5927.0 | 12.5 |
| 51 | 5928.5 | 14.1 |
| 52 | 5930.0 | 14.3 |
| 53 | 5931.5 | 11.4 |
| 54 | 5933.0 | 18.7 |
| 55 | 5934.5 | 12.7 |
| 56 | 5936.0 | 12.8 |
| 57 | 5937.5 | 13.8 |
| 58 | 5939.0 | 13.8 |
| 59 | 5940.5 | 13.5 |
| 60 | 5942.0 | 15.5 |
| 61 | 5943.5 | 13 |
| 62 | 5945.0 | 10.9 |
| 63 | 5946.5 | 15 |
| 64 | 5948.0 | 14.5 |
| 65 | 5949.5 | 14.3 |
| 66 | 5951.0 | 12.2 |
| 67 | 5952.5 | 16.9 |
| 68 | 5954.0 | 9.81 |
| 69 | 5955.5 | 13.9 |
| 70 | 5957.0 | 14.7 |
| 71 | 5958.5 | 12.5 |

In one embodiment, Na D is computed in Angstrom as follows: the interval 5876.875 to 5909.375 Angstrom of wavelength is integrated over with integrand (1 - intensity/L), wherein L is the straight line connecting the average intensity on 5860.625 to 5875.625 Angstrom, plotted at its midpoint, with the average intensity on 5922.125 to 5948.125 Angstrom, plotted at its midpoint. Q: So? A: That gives 1.5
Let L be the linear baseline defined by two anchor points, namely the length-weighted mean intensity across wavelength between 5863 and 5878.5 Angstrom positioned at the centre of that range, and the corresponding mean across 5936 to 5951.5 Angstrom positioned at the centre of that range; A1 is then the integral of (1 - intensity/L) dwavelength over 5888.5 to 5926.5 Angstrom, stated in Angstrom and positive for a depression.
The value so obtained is 4.2 Angstrom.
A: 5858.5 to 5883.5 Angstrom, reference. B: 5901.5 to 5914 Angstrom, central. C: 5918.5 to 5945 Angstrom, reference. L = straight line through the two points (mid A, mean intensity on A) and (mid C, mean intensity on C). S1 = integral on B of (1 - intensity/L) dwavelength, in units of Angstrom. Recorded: 0.8 Angstrom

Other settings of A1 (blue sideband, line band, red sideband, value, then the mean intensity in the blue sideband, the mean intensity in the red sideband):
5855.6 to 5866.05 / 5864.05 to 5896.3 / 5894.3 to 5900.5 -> -2.51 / 13.9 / 12.2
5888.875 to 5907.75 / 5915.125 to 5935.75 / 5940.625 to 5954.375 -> -0.47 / 12.5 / 13.7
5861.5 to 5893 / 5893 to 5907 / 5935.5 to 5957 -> 1.22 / 14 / 13.6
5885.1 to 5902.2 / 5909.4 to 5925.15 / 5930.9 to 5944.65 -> 0.31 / 12.5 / 13.9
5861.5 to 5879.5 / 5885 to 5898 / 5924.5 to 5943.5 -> 1.86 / 14.9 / 13.8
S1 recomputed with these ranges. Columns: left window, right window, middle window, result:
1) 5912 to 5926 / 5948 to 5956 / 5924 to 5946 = -0.5 Angstrom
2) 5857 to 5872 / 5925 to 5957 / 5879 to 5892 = 0.3 Angstrom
